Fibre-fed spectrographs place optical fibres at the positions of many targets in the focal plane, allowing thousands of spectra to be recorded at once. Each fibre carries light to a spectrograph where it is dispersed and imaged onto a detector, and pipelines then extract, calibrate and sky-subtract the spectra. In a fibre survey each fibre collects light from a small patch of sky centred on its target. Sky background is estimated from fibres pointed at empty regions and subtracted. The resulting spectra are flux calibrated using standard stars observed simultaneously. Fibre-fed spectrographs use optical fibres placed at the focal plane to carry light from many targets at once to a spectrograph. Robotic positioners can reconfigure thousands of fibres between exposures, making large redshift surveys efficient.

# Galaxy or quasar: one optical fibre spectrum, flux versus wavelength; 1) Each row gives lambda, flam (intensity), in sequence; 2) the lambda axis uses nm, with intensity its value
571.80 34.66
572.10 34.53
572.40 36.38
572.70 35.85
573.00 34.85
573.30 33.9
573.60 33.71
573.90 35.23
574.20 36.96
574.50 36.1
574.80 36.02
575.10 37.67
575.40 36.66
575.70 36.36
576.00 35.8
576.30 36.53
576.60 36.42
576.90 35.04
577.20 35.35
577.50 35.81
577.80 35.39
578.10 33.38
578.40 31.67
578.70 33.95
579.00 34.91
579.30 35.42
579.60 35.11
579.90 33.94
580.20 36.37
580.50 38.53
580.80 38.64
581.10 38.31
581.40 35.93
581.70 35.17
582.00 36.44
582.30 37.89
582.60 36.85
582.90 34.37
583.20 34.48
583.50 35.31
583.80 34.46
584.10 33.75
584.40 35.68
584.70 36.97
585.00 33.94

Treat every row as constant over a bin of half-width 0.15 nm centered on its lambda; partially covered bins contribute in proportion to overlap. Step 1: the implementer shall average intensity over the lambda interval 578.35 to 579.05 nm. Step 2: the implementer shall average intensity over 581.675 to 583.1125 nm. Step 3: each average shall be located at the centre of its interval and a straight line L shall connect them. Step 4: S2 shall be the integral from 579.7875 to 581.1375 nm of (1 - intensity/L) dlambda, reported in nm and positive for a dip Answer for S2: -0.09 nm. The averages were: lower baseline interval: 33.6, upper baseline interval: 36.2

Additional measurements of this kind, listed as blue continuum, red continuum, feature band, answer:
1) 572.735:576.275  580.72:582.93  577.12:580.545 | 0.14 nm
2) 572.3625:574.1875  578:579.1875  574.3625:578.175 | -0.19 nm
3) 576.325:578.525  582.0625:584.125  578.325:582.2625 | -0.08 nm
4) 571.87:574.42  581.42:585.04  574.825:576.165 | -0.05 nm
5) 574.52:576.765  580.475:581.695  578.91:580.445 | 0.08 nm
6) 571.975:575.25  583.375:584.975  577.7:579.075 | 0.06 nm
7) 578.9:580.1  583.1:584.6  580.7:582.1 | -0.08 nm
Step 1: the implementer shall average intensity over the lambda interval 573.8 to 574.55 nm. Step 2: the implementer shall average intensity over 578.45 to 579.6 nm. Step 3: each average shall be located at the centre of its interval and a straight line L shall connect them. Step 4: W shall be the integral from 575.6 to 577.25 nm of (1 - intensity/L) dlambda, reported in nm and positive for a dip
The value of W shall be -0.02 nm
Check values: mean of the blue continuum 36.2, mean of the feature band 35.9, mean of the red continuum 34.5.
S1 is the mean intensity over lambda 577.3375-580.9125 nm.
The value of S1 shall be 35.2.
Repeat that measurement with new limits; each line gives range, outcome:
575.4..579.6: 35.1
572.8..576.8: 35.9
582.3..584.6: 35.2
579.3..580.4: 35.3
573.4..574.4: 35.3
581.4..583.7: 35.8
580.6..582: 37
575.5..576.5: 36.3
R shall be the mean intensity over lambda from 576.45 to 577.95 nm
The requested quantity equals 35.6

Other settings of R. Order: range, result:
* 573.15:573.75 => 33.8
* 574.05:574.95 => 36.4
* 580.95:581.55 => 37.1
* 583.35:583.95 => 34.9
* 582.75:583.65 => 34.7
